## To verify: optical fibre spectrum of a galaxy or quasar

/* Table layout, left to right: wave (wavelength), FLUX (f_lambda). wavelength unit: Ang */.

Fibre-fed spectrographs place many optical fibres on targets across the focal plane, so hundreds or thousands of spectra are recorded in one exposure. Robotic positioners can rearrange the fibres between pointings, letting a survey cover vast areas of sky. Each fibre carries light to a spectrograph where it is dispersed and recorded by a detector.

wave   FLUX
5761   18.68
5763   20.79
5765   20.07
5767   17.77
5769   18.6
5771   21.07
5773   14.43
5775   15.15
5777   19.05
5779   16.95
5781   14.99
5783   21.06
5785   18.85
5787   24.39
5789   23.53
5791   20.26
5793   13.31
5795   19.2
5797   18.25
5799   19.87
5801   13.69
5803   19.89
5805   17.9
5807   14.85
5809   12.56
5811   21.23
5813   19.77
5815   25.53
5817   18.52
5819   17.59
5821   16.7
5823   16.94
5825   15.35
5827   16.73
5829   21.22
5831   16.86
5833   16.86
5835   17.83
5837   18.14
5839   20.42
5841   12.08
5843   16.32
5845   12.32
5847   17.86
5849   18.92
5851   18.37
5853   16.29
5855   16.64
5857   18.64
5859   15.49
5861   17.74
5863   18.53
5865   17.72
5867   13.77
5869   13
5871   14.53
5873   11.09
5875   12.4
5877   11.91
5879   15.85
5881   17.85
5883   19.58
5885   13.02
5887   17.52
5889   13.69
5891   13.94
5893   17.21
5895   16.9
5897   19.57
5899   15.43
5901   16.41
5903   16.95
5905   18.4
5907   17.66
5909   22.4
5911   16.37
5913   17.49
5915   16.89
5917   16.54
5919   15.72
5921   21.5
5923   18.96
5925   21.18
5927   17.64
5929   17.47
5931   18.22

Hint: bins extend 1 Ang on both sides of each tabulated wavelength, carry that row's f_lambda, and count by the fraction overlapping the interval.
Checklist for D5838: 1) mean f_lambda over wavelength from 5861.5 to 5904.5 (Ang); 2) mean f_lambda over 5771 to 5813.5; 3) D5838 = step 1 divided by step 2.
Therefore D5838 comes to 0.86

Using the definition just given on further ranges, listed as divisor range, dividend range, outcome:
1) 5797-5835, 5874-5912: 0.92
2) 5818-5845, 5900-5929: 1.07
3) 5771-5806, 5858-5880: 0.80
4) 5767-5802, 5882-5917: 0.93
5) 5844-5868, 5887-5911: 1.02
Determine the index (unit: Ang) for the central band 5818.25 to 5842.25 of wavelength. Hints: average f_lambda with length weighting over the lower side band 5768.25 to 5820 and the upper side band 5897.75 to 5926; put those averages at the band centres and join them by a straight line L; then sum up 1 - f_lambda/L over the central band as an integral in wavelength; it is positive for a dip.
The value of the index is 1.5 Ang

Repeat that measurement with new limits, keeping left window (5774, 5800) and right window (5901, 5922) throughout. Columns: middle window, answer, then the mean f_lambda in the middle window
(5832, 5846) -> 1.6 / 16.3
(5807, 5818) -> -0.3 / 19.1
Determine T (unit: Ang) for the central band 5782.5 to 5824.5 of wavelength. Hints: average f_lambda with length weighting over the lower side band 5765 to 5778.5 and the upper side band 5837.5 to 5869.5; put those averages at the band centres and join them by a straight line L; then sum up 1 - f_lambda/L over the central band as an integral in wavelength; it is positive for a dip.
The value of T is -3.2 Ang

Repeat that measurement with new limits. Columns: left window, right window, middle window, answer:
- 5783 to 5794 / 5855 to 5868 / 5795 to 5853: 3.1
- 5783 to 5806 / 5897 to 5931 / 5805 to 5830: 1.1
